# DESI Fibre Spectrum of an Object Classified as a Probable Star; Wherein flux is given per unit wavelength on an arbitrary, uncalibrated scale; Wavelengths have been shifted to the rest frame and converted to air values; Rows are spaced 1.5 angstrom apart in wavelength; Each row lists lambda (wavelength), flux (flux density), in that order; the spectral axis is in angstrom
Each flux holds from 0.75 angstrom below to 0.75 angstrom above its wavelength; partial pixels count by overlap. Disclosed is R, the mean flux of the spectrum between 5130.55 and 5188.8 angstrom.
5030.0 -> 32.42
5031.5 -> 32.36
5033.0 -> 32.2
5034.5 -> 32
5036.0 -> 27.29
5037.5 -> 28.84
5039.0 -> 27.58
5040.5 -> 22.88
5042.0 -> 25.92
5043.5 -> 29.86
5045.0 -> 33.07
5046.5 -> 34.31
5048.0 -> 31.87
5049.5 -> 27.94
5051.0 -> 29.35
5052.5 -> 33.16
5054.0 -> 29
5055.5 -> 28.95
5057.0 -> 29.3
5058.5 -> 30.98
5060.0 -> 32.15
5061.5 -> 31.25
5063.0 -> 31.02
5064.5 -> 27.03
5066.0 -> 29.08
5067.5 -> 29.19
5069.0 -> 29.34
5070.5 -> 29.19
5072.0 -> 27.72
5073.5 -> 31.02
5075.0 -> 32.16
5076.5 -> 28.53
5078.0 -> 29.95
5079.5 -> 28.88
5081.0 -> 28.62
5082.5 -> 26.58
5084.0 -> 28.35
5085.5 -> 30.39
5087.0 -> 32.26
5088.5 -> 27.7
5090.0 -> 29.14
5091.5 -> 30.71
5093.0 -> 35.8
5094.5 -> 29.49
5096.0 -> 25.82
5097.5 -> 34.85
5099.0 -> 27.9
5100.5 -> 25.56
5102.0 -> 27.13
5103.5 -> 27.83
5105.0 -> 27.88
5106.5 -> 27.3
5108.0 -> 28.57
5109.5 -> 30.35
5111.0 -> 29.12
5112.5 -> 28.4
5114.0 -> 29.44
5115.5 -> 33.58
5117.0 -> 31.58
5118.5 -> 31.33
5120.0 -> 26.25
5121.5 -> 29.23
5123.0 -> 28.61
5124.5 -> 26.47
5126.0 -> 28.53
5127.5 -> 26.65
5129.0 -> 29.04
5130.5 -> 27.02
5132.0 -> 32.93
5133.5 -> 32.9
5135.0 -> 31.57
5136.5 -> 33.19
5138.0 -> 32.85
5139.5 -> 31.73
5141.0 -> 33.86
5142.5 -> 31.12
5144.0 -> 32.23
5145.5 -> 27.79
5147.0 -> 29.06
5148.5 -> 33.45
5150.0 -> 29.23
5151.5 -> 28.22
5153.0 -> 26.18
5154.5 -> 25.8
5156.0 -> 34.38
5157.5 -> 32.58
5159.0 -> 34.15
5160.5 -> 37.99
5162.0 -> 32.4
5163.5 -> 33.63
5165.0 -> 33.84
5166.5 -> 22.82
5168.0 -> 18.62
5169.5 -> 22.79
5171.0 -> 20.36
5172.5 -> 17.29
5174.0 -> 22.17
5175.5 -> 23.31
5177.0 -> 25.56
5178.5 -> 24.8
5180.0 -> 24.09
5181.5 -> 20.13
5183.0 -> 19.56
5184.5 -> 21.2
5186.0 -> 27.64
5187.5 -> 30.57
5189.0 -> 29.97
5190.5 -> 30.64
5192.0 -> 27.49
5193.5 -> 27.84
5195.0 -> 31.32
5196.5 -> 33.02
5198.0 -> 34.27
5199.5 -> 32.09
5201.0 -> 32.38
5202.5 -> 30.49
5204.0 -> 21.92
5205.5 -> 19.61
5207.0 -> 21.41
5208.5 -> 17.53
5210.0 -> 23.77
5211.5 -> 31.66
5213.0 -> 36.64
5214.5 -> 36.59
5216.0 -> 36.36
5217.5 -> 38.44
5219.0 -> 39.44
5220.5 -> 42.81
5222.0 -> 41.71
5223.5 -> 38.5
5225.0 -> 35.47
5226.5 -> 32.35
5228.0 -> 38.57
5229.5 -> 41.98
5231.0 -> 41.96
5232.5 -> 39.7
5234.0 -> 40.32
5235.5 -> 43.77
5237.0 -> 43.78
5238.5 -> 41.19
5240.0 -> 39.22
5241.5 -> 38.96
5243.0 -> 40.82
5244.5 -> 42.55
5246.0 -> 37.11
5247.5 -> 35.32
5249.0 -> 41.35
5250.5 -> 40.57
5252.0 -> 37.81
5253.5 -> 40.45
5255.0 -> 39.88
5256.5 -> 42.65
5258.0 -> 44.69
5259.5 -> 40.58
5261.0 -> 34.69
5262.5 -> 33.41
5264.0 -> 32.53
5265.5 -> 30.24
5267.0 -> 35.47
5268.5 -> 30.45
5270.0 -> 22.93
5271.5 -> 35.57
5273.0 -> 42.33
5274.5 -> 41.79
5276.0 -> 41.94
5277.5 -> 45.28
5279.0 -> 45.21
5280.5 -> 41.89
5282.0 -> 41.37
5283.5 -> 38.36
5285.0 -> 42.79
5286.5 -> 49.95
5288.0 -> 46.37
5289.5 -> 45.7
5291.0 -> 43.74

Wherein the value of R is 28.2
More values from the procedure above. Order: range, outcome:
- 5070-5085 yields 29.1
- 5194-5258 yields 36.2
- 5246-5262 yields 39.6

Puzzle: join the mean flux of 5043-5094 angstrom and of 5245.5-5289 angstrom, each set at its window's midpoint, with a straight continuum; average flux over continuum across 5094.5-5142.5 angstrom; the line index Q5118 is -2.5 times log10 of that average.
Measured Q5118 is 0.10 mag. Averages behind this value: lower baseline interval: 30.1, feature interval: 29.6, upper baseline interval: 39.1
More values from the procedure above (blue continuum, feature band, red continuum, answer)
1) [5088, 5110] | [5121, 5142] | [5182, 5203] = -0.047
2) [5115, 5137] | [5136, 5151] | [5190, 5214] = -0.067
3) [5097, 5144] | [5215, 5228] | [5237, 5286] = -0.054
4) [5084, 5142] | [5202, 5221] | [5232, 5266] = 0.207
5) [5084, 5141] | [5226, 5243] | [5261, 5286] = -0.131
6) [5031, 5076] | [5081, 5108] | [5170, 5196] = -0.029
